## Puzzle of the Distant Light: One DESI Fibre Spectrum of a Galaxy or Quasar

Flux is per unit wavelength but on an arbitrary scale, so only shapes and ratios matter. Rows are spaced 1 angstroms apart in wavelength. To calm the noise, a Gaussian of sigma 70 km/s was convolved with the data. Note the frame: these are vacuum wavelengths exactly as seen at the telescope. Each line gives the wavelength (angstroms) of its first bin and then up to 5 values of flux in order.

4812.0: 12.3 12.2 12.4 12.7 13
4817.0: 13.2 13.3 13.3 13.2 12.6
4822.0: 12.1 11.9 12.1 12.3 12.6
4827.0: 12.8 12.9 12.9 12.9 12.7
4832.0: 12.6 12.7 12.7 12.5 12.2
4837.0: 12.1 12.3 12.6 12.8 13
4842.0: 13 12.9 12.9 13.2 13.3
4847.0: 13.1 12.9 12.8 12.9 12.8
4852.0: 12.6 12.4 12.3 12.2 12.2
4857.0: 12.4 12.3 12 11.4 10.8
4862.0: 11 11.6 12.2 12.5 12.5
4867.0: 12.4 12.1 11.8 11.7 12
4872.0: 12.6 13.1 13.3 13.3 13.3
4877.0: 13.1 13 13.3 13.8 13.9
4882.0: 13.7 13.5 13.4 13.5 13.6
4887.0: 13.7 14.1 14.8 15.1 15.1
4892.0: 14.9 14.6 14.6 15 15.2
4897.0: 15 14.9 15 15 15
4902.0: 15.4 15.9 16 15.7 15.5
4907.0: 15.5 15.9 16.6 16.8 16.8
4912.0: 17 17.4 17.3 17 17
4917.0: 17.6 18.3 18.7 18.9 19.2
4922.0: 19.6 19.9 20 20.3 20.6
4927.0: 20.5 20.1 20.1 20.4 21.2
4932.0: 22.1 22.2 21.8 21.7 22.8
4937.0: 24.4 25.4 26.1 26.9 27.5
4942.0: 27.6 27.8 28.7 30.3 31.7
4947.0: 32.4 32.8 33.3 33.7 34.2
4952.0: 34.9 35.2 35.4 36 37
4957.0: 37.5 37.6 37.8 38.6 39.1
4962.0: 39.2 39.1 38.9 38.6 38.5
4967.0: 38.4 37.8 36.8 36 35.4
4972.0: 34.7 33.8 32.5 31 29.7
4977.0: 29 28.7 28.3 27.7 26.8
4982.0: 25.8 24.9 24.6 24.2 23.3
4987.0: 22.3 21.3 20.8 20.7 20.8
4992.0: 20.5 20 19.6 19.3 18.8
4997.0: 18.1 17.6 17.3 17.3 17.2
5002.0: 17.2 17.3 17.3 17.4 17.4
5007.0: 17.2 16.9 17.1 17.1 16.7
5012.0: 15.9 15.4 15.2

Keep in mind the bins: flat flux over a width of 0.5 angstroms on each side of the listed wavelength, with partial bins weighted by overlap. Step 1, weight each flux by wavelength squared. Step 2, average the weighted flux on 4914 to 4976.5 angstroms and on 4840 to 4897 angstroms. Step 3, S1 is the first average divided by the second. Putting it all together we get 2.3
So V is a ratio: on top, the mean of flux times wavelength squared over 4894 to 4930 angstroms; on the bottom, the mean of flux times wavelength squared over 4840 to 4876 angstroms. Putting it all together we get 1.42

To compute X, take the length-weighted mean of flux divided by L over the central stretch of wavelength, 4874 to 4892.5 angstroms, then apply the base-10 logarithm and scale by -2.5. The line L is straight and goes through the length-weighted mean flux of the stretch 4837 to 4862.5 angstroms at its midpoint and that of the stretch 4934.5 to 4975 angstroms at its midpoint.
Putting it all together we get 0.352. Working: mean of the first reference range 12.5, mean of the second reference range 33.4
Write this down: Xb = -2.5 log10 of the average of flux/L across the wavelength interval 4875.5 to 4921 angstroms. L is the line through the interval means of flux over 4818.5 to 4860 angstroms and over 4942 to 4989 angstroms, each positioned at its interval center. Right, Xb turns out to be 0.38 mag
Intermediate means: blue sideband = 12.6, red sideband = 32.5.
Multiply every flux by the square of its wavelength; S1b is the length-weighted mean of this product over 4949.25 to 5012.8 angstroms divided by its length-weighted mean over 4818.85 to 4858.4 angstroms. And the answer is 2.3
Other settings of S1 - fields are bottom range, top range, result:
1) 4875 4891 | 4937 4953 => 2.25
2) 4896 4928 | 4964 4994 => 1.71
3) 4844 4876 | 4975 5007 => 1.85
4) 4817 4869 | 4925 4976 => 2.59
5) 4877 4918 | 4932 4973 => 2.20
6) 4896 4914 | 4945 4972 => 2.33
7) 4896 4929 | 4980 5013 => 1.17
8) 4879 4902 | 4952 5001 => 2.10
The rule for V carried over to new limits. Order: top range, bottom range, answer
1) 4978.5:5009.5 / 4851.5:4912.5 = 1.55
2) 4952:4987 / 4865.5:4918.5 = 2.34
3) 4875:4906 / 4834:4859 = 1.16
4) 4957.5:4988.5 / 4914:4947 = 1.46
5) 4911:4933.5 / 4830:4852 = 1.56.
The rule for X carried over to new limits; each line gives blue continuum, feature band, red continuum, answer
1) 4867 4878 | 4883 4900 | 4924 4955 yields 0.147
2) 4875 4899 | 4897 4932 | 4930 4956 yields 0.197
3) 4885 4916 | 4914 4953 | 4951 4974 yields 0.126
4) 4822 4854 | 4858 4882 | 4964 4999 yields 0.265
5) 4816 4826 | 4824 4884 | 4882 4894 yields 0.067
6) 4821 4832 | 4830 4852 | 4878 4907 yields 0.019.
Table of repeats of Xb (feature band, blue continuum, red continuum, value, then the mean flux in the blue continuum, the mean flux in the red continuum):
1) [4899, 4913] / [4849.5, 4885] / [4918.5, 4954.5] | 0.24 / 12.6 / 25.5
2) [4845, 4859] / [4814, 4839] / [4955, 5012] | 0.18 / 12.6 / 26.7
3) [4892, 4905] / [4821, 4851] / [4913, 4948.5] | 0.26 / 12.7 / 22.7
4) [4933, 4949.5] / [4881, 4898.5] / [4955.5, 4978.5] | 0.06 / 14.4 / 35.9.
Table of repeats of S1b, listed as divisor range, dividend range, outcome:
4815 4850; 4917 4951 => 1.98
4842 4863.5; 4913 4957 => 2.10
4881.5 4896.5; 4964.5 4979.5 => 2.45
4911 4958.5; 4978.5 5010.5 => 0.83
